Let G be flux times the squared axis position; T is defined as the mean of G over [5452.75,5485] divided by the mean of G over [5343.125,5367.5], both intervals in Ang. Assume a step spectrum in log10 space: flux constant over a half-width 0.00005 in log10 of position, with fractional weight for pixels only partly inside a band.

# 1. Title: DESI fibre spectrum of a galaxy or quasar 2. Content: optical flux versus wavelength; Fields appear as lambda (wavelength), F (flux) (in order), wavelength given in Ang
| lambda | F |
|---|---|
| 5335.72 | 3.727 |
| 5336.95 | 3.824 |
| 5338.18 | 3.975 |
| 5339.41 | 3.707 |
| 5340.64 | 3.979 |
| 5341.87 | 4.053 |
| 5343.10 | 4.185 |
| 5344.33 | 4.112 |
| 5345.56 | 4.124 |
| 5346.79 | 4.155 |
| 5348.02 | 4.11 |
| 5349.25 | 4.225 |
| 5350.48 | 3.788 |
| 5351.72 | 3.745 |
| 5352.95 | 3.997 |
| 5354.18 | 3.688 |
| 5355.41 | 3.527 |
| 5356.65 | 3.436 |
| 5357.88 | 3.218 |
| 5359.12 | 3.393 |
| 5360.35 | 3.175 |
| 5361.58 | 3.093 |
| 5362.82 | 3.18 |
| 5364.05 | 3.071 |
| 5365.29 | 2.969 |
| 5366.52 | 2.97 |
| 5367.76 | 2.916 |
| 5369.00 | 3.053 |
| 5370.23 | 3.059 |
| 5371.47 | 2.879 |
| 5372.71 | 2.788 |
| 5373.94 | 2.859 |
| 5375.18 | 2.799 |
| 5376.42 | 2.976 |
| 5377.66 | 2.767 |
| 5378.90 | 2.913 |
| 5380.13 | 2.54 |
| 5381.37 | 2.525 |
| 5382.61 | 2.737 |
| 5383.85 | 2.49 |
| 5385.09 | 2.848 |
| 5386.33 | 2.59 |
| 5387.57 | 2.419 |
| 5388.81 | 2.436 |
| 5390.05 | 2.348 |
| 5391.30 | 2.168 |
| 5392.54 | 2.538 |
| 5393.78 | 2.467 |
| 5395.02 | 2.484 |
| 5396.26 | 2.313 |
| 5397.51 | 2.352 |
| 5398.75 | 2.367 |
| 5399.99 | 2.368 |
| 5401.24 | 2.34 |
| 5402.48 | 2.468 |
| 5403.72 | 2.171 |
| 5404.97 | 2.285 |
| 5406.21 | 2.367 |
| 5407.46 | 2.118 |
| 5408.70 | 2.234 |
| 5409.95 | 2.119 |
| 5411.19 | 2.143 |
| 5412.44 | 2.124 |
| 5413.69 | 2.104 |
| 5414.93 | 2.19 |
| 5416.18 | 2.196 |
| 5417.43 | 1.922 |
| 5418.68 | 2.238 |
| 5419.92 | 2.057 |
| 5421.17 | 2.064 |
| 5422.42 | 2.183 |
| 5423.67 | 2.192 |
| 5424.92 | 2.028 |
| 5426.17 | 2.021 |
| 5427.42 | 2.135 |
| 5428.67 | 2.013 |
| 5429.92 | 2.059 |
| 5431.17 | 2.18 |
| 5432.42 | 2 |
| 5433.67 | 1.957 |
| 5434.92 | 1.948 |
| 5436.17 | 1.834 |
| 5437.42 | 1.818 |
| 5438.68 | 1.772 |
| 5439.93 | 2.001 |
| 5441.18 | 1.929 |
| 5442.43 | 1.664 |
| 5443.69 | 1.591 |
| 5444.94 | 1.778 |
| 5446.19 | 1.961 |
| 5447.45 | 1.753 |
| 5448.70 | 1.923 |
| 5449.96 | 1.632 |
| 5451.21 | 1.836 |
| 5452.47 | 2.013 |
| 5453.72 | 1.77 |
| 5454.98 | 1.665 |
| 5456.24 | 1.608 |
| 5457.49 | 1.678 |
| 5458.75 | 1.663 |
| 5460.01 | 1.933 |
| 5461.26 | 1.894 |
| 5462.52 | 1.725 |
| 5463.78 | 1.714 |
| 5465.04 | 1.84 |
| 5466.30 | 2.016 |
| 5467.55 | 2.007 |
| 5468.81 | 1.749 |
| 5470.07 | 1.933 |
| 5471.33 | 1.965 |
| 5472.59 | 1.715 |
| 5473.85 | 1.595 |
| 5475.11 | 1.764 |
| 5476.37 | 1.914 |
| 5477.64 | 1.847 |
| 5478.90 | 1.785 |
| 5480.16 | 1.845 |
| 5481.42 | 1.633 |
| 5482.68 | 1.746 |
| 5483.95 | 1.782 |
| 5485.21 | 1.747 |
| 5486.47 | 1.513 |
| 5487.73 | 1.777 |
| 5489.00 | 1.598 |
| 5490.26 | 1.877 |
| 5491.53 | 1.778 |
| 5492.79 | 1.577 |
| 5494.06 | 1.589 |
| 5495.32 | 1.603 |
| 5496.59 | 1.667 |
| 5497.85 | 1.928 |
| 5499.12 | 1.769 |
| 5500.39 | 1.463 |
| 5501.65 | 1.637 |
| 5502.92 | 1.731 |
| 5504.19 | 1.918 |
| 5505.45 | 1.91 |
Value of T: 0.5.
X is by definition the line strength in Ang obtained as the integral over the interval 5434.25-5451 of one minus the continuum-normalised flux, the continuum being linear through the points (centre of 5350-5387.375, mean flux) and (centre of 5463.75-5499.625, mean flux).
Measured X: 3.0 Ang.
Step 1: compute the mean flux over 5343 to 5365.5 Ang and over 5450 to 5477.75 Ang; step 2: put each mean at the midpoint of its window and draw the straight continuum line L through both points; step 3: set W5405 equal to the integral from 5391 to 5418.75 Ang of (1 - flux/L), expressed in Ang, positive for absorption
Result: 5.25 Ang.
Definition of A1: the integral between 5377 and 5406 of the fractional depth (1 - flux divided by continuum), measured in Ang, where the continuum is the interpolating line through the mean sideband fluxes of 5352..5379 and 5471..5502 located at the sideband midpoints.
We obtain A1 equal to 3.7 Ang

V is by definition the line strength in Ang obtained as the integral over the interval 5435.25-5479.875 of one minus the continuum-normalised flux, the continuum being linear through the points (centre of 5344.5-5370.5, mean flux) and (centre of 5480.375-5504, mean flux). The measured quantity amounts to 6.9 Ang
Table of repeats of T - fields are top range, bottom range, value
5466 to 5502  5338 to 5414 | 0.62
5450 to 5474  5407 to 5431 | 0.87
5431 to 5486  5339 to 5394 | 0.59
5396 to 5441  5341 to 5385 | 0.66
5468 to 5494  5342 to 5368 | 0.51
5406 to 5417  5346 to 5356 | 0.57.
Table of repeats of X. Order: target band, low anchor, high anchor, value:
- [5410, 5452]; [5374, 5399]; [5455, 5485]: 3.4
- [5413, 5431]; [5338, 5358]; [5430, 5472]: 2.4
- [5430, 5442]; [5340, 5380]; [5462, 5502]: 2.2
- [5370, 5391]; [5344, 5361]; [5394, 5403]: 1.7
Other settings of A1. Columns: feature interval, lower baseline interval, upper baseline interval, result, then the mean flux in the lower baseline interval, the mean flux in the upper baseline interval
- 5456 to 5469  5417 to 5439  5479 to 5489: 0.2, 2.03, 1.72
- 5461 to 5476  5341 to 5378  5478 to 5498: 1.1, 3.42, 1.71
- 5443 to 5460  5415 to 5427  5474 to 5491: 1.4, 2.1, 1.75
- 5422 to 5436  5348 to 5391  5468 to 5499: 1.9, 3.05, 1.75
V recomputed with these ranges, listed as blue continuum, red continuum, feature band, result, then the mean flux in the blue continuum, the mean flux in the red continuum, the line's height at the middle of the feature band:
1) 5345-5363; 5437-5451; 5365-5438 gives 7.95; 3.67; 1.8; 2.68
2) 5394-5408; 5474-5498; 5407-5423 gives 0.75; 2.34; 1.73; 2.24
